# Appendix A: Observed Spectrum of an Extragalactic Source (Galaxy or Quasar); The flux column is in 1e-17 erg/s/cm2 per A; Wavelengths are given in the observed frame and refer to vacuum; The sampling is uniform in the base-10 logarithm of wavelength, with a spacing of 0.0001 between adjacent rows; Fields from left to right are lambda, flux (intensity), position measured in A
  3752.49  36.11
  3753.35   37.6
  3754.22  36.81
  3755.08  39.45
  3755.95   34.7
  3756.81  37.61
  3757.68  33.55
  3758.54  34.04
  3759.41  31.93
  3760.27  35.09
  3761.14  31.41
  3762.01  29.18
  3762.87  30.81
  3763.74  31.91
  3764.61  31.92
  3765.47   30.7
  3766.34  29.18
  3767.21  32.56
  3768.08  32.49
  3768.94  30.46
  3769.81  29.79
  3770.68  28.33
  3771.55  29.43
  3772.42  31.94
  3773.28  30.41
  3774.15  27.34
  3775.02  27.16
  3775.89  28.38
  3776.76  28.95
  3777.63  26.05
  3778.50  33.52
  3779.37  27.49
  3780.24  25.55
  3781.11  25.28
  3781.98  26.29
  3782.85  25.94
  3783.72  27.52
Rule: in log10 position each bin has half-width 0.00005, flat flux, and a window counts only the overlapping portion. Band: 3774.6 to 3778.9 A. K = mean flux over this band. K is 28.8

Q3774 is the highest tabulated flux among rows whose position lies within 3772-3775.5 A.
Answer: 31.94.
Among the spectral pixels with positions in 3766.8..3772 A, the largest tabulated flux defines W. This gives 32.56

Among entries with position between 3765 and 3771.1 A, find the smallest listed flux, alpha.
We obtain 28.33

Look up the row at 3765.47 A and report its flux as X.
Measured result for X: 30.7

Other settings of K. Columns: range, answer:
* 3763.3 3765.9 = 31.5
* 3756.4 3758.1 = 35.5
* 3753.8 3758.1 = 36.4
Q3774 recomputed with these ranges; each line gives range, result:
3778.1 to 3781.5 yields 33.52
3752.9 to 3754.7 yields 37.6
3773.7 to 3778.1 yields 28.95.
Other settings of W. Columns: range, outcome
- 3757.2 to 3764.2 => 35.09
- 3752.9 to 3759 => 39.45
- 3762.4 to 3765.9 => 31.92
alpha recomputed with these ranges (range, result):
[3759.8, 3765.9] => 29.18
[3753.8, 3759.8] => 31.93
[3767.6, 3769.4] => 30.46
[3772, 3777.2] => 27.16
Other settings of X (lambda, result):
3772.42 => 31.94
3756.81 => 37.61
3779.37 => 27.49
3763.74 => 31.91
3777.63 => 26.05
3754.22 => 36.81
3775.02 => 27.16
